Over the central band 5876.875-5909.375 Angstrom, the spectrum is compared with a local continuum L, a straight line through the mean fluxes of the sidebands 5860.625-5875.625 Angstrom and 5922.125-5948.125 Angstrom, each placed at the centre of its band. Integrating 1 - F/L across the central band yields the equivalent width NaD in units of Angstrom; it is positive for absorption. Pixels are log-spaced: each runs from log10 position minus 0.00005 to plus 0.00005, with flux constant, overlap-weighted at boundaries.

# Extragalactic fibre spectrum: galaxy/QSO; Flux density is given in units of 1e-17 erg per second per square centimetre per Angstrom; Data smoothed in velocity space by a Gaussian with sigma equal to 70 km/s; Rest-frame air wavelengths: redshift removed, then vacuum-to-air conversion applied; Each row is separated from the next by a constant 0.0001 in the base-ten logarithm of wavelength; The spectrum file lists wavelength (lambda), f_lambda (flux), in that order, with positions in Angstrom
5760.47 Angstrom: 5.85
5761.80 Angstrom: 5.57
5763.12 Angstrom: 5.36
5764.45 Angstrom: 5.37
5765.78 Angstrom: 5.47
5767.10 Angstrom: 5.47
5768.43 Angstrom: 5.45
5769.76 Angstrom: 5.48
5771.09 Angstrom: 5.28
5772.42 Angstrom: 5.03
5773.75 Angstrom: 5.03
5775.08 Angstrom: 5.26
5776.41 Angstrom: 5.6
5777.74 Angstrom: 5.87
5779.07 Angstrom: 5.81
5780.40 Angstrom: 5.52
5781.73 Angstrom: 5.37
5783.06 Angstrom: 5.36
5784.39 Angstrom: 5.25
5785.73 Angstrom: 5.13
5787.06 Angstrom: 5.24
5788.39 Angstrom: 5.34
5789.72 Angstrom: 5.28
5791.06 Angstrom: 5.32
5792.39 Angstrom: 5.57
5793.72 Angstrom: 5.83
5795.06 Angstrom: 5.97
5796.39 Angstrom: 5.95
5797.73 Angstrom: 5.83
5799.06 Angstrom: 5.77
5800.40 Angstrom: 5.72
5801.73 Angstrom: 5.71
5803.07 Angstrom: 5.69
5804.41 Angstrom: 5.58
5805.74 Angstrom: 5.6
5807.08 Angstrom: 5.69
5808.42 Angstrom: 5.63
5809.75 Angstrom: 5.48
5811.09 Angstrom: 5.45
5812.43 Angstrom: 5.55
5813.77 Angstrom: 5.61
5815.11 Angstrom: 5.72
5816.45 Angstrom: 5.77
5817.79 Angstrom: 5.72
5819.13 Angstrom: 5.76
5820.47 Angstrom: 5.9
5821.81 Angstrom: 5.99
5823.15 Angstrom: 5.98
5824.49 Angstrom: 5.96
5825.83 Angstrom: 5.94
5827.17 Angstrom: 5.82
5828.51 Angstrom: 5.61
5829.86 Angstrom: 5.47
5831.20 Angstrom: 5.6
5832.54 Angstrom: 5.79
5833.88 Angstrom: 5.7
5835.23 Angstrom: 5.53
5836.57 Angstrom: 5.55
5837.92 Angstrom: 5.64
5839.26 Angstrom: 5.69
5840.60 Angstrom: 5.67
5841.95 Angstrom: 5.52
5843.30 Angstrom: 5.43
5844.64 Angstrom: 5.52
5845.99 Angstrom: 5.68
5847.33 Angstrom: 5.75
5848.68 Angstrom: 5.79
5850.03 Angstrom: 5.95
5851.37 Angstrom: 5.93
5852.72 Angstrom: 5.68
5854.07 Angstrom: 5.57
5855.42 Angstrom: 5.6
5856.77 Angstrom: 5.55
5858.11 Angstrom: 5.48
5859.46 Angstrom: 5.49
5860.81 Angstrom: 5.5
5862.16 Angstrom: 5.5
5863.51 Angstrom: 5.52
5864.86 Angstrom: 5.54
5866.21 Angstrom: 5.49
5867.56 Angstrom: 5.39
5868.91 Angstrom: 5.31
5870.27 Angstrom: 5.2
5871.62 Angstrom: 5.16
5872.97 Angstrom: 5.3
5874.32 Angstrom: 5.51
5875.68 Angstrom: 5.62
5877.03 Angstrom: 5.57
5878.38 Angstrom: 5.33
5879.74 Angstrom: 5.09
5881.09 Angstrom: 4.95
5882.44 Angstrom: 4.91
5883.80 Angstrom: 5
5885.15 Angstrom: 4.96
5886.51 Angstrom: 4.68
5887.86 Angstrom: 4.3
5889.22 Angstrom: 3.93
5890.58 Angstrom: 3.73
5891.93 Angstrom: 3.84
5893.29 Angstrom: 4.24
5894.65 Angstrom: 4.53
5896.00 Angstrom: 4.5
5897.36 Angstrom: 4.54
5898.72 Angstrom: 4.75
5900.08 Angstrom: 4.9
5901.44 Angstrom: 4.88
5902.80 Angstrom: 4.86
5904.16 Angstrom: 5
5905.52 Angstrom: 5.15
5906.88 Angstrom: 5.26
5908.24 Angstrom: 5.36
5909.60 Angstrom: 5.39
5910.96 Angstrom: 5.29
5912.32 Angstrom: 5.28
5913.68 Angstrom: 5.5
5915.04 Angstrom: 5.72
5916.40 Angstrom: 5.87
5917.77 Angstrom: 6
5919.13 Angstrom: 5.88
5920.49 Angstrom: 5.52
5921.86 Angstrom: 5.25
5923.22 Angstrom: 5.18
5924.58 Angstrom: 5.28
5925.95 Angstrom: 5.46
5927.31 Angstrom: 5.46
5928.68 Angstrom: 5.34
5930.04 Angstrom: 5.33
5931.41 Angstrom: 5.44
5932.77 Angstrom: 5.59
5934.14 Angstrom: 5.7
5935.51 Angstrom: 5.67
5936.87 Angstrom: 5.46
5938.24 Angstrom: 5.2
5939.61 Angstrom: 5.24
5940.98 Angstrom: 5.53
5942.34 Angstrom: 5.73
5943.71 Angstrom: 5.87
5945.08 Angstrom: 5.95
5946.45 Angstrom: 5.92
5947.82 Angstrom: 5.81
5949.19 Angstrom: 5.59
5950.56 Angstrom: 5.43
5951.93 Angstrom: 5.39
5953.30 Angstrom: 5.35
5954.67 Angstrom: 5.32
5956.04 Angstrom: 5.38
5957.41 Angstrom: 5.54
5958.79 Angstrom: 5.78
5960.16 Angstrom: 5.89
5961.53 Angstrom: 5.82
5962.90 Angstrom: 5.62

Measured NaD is 4.1 Angstrom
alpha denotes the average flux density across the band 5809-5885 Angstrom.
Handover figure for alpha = 5.56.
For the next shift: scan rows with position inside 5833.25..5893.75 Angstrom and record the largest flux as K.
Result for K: 5.95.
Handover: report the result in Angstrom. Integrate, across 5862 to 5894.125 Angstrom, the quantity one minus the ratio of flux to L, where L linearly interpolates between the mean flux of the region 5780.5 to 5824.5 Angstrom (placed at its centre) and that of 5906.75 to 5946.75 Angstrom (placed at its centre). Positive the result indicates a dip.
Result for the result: 3.3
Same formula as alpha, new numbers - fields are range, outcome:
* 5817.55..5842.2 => 5.73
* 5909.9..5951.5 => 5.55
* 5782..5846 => 5.63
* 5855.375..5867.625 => 5.51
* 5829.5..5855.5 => 5.66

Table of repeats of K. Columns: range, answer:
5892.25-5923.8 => 6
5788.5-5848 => 5.99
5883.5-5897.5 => 5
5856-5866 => 5.55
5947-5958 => 5.81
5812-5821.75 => 5.9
